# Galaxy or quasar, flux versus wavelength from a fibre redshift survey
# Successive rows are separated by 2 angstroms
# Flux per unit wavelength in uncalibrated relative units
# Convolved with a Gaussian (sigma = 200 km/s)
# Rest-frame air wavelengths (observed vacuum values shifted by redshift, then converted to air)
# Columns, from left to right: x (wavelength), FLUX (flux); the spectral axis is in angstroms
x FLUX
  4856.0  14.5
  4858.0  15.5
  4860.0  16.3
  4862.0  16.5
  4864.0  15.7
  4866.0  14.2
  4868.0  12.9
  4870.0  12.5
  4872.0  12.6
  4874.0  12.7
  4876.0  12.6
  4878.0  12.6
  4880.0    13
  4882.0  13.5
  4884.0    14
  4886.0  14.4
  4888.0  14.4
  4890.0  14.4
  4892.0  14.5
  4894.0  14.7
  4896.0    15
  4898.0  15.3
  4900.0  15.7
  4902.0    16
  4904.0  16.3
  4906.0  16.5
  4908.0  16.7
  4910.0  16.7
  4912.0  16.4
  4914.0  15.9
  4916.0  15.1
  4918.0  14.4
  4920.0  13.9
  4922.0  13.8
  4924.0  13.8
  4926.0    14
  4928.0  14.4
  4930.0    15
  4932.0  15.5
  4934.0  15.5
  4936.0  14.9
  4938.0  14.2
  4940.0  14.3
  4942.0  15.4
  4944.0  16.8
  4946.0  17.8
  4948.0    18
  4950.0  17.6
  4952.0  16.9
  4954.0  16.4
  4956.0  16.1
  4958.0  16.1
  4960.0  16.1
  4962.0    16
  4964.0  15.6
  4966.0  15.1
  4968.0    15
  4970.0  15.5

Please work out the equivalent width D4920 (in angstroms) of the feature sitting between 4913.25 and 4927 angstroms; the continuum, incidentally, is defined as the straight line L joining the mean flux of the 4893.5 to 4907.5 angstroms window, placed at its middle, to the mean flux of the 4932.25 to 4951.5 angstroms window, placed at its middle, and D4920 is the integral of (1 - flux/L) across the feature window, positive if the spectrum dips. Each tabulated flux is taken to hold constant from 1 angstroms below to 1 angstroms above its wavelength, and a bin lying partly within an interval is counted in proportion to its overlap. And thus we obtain 1.3 angstroms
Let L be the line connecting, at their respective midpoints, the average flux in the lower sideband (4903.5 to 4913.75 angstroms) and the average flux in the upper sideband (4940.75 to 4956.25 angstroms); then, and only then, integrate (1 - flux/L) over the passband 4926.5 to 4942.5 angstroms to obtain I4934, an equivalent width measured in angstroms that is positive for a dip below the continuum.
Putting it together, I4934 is 1.80 angstroms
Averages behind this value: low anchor 16.5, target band 14.9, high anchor 16.9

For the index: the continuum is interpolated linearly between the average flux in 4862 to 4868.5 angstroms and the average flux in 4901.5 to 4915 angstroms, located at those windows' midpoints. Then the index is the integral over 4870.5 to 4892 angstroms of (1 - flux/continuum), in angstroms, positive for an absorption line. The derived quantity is 2.7 angstroms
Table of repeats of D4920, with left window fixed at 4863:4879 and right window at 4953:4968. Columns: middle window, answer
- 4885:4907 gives -1.94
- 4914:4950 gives -0.41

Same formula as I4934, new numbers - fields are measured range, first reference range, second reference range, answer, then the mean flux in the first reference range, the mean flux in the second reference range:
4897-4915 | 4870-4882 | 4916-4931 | -3.25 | 12.8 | 14.2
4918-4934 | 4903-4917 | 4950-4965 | 1.80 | 16.2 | 16.3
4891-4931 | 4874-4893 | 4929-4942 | -2.47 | 13.7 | 14.9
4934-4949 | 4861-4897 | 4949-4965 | -0.01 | 13.9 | 16.4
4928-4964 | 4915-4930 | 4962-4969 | -2.73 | 14.3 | 15.3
